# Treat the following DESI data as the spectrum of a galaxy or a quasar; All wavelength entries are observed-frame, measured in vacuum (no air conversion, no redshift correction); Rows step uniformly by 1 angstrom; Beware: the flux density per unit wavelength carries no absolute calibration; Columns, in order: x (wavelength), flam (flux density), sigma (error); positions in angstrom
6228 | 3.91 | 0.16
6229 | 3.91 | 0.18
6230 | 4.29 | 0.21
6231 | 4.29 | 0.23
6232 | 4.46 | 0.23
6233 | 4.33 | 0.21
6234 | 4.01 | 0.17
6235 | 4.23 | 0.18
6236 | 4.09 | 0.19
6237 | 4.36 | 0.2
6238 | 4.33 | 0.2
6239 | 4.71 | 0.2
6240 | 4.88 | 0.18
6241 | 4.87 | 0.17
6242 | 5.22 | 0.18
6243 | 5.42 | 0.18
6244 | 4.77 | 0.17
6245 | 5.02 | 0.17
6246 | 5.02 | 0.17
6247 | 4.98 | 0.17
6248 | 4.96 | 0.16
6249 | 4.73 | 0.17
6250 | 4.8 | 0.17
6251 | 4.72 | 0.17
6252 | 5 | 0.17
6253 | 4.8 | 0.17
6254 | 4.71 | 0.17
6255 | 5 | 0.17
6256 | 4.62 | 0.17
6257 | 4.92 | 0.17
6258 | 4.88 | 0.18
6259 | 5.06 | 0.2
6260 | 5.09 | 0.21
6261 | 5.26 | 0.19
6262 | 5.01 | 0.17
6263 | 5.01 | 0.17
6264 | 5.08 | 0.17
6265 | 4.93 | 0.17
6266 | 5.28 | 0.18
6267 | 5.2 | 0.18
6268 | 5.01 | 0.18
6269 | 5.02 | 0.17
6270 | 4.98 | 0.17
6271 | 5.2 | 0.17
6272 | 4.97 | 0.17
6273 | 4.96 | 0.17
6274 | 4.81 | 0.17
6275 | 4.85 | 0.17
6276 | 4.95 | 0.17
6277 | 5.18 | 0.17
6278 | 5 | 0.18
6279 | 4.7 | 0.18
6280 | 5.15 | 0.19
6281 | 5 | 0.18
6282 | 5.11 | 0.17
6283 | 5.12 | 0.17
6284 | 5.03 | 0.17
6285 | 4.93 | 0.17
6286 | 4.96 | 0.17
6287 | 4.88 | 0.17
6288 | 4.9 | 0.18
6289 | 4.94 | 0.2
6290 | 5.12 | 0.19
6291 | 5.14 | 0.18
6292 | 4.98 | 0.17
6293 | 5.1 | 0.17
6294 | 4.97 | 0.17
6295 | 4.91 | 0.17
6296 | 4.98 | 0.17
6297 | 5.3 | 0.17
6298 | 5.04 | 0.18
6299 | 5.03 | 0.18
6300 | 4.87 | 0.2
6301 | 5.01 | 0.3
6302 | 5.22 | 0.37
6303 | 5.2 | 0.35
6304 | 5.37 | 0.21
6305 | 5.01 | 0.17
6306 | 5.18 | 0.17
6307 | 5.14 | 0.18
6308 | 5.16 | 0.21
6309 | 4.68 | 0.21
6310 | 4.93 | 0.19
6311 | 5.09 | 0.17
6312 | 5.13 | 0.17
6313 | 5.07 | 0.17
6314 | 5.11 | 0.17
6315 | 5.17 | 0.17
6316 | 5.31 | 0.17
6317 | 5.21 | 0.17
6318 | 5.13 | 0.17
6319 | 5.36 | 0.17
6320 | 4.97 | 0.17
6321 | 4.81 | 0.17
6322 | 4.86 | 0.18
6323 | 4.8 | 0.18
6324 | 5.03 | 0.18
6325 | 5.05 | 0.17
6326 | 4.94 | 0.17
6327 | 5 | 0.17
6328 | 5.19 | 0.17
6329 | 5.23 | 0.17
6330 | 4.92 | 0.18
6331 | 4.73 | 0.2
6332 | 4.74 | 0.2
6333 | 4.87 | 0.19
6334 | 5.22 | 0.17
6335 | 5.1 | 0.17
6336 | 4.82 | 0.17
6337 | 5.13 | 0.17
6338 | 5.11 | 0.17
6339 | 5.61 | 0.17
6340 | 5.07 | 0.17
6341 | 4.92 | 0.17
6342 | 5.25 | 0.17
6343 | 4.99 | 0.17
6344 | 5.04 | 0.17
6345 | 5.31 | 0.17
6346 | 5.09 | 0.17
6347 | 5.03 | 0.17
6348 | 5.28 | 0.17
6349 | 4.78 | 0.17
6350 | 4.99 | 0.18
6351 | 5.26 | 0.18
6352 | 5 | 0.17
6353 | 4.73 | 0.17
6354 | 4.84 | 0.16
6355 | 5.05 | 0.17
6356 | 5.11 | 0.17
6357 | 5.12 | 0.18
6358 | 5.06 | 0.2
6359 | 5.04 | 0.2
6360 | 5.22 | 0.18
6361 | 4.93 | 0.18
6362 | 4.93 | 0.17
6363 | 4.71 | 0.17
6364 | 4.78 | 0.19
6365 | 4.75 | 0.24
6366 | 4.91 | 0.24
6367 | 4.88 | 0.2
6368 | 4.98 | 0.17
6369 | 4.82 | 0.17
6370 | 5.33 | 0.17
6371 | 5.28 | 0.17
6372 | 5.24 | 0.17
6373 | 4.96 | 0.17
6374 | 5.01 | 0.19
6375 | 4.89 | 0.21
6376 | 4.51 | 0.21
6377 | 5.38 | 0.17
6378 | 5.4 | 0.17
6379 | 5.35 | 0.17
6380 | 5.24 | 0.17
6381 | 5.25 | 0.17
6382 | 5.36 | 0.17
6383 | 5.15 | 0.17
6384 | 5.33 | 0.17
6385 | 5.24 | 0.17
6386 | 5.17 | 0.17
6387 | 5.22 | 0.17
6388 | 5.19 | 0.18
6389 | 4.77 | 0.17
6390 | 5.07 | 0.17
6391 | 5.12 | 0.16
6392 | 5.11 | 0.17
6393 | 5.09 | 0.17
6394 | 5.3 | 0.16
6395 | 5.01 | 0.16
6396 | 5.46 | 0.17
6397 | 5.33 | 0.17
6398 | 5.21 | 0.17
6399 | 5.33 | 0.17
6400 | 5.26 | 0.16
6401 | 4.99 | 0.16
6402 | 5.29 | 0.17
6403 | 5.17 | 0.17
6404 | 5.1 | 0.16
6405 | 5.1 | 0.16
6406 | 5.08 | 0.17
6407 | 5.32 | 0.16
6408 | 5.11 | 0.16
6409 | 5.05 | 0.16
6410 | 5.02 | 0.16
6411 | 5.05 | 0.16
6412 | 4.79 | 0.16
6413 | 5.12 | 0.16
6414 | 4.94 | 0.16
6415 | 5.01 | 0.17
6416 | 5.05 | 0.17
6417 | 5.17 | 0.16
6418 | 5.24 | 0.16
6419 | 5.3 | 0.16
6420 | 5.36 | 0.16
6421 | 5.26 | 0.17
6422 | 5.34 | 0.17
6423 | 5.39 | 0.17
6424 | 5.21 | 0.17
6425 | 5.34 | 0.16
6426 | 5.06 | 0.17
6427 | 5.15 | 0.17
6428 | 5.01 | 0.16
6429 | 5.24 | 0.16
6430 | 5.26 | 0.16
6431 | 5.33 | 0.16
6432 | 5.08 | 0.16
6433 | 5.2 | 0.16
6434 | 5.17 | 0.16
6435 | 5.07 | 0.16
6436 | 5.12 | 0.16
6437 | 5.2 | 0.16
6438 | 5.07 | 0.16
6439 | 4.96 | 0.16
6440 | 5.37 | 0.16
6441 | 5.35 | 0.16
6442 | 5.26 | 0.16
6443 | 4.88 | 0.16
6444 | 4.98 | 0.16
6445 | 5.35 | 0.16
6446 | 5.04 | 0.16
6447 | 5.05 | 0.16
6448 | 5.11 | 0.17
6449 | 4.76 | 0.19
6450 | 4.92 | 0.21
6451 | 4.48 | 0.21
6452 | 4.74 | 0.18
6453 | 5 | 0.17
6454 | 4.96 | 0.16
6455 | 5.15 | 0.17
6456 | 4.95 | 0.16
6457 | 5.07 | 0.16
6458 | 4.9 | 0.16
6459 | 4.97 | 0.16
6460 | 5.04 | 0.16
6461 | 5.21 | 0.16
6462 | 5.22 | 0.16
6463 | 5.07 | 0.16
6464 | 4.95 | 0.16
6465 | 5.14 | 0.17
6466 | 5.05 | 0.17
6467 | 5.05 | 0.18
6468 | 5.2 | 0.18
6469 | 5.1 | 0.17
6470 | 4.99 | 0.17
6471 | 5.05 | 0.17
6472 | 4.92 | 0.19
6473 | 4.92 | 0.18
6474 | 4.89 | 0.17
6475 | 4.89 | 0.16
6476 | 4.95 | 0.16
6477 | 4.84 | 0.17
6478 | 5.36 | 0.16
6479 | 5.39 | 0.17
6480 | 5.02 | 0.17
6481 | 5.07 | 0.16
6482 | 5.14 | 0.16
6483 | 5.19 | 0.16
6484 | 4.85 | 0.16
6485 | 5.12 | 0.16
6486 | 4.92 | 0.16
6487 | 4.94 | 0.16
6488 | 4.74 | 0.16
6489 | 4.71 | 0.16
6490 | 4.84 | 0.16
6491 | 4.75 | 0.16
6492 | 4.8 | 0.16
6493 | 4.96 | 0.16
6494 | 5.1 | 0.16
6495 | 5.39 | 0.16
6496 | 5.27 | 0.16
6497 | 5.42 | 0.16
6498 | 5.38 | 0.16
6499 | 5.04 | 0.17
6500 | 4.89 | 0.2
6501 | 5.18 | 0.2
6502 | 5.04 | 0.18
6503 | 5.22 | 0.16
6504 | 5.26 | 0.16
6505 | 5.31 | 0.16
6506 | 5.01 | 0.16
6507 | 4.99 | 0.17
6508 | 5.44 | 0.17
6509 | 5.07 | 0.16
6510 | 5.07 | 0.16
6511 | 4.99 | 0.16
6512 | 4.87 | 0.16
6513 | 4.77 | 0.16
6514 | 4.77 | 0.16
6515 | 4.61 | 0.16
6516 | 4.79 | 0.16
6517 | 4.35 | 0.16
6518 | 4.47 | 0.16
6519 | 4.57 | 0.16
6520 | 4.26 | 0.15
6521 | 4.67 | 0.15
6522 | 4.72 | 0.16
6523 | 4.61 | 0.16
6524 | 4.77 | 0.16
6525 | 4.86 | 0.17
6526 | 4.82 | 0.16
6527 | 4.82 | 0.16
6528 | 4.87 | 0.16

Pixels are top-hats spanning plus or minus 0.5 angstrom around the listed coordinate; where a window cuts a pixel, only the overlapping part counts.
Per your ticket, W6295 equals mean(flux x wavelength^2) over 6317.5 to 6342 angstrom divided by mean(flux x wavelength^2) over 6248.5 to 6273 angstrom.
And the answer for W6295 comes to 1.03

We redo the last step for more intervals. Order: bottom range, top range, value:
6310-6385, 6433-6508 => 1.04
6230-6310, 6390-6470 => 1.09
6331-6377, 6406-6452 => 1.04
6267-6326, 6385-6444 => 1.06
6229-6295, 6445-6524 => 1.09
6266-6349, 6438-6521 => 1.05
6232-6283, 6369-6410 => 1.10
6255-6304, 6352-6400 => 1.05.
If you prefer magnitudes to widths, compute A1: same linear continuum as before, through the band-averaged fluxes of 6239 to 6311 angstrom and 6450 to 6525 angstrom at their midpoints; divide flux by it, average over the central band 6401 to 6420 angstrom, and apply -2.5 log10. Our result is -0.03 mag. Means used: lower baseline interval 5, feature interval 5.11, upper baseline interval 4.97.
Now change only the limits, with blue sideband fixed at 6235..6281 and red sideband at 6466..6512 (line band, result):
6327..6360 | -0.02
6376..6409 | -0.04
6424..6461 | -0.01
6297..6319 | -0.04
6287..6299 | -0.02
